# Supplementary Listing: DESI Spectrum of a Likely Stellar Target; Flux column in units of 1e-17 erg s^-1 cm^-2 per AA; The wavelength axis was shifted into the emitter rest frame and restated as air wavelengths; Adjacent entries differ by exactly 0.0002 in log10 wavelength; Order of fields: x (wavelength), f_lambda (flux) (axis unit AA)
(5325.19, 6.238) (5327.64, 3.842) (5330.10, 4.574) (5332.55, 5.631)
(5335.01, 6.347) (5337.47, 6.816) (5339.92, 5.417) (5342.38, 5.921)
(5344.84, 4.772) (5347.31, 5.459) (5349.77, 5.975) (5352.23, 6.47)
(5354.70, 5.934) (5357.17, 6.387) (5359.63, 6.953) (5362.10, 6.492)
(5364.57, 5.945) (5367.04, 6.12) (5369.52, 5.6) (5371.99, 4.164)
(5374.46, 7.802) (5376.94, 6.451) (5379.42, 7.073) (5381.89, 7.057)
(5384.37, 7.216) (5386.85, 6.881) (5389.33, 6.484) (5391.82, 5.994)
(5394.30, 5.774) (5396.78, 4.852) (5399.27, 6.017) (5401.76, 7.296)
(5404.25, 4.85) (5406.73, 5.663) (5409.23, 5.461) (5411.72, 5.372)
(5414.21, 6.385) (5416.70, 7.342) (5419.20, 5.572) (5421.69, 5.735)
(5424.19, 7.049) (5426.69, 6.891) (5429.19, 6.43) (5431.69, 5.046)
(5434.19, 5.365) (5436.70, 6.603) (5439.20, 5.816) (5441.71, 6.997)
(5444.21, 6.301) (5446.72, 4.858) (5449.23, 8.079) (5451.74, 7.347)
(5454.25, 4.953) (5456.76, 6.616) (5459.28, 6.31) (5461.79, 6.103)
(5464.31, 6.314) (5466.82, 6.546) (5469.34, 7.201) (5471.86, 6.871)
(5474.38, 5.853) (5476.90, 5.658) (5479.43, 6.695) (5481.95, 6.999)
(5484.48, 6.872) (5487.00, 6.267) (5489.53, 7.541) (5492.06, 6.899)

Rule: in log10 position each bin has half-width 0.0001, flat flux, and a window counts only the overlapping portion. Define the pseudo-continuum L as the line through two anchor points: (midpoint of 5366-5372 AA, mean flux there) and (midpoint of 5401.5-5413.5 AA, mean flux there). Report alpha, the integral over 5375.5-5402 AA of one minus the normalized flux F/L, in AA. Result -4.2 AA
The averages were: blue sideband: 5.49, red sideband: 5.63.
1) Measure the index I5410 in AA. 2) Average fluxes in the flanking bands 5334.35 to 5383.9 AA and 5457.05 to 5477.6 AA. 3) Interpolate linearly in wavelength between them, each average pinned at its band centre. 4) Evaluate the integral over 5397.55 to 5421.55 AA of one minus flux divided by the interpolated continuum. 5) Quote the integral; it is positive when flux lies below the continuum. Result 1.2 AA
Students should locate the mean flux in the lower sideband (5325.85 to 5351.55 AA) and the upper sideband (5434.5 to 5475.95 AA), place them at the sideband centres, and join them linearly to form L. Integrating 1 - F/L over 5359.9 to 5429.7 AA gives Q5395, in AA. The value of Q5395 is -3.39 AA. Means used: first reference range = 5.51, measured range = 6.22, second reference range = 6.39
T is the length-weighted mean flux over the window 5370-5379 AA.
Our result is 6.18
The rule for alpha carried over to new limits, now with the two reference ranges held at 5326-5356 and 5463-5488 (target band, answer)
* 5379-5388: -1.8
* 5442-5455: -0.1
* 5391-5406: 0.5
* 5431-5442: 0.6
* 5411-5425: -0.3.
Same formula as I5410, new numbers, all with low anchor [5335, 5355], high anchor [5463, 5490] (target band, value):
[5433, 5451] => 0.2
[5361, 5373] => 0.6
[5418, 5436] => 0.8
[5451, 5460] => 0.3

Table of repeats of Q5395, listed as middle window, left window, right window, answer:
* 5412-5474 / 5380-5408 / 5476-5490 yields 1.05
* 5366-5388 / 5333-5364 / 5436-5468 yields -1.21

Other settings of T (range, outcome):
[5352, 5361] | 6.43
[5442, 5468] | 6.37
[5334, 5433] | 6.14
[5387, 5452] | 6.13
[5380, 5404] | 6.35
